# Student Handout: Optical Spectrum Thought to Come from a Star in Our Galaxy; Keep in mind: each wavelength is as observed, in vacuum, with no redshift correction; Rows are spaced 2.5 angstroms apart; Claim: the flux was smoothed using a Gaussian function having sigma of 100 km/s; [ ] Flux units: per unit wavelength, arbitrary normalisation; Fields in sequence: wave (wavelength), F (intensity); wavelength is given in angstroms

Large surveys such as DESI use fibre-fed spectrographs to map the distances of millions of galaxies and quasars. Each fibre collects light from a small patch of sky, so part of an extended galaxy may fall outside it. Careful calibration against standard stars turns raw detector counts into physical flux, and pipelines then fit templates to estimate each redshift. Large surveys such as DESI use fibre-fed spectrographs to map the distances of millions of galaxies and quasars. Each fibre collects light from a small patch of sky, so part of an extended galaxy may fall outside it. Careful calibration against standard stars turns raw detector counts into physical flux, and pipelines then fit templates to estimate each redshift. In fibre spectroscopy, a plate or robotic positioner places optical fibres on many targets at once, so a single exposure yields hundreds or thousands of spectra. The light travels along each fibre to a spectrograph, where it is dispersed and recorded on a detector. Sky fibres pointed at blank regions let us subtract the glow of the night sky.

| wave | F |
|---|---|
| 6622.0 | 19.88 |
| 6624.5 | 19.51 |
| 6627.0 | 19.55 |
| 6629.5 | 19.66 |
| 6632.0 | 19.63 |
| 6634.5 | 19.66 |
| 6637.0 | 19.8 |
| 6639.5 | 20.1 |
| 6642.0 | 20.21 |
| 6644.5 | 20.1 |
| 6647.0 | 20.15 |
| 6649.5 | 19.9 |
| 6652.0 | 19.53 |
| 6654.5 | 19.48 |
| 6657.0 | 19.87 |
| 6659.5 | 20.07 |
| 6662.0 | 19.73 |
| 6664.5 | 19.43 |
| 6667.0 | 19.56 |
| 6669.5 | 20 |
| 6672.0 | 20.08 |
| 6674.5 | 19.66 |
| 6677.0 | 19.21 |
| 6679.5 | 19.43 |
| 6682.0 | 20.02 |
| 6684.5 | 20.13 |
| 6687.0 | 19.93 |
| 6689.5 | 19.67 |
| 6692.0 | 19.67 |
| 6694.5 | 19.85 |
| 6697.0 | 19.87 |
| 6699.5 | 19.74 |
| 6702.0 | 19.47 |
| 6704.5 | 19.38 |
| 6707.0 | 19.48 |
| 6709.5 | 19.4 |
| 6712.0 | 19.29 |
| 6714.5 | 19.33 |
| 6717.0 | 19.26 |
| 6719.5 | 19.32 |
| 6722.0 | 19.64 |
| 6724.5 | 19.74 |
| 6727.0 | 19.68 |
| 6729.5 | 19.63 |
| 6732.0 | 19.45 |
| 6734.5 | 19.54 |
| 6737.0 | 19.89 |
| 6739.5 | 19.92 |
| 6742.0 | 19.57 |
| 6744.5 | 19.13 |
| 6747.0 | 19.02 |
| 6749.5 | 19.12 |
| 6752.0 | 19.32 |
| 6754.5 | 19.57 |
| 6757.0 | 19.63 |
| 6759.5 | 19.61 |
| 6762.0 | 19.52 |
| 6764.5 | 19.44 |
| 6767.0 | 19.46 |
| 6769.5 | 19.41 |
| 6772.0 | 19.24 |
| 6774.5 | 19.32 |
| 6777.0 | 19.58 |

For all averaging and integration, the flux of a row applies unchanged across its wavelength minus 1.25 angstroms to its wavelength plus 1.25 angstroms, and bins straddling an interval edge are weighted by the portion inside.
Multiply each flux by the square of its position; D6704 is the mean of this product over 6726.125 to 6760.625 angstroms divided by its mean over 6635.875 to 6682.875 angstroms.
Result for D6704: 1.0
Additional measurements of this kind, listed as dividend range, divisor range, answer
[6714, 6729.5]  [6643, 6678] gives 1.00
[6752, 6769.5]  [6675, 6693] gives 1.01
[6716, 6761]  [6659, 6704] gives 1.00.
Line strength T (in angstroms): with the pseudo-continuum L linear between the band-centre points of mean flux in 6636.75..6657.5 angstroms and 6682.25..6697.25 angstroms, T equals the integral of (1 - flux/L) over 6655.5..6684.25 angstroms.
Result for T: 0.2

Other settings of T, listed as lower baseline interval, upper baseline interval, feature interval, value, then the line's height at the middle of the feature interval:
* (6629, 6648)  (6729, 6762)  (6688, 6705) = 0.01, 19.7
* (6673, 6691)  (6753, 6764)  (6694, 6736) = 0.27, 19.7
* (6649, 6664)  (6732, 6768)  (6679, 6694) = -0.13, 19.7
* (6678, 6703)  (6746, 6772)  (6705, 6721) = 0.25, 19.7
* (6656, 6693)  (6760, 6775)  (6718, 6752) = 0.06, 19.5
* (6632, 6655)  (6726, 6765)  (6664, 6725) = 0.21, 19.7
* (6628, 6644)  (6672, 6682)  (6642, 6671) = -0.15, 19.7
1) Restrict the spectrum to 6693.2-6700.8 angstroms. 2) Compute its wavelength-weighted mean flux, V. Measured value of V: 19.8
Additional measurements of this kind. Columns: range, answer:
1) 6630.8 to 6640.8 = 19.8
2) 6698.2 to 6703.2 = 19.6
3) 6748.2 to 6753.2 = 19.2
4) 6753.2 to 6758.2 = 19.6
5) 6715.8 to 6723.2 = 19.4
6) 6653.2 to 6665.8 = 19.7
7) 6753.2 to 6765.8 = 19.6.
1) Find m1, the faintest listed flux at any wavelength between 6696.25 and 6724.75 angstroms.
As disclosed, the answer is 19.26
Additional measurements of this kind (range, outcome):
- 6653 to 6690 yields 19.21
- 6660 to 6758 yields 19.02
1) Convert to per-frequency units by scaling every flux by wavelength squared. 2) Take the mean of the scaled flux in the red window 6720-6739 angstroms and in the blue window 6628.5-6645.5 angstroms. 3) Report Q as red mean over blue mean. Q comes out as 1.02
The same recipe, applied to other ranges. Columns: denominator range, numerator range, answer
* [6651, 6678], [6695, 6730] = 1.01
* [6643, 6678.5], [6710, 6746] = 1.01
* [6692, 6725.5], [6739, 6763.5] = 1.01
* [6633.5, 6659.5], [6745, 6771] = 1.01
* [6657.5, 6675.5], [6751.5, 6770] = 1.01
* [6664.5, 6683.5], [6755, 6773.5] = 1.02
